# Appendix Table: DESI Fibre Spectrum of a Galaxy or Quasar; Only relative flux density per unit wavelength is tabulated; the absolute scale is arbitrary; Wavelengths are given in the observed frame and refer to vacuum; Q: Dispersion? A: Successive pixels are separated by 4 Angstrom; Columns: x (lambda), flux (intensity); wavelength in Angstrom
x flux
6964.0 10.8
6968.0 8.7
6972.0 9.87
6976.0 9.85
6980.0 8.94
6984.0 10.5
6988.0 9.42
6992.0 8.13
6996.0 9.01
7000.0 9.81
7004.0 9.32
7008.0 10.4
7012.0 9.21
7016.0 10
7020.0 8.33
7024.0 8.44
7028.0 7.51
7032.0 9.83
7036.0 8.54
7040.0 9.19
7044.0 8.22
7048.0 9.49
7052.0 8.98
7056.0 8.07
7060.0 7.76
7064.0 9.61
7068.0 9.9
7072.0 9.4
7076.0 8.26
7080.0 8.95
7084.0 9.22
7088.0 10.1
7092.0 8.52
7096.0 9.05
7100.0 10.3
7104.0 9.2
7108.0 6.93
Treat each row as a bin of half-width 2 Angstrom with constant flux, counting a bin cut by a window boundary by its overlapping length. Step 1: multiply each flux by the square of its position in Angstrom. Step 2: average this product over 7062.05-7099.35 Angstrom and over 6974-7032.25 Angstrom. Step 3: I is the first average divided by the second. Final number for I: 1.0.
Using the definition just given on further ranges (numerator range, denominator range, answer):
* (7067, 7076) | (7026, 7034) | 1.09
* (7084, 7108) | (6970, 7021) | 1.00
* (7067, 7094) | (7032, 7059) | 1.05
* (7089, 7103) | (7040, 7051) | 1.06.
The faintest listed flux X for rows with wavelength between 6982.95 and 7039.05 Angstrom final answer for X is 7.51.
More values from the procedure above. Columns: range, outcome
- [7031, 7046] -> 8.22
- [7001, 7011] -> 9.32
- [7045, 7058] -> 8.07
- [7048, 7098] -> 7.76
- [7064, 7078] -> 8.26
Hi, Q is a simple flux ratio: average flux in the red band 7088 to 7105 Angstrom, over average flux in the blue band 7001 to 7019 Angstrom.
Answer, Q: 0.97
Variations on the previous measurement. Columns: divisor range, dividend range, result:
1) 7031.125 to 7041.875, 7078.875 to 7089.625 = 1.03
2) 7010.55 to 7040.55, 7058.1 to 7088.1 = 1.03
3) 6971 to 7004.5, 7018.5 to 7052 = 0.93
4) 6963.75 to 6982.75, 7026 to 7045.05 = 0.91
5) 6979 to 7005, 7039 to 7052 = 0.96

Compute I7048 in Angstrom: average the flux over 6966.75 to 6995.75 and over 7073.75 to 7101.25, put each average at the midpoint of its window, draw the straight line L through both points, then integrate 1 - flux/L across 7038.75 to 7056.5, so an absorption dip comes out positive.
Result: 0.8 Angstrom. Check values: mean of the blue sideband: 9.34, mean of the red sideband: 9.17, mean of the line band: 8.83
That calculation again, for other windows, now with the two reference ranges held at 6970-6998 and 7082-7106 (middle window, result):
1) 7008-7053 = 2.1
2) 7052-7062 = 1.3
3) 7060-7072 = 0.0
